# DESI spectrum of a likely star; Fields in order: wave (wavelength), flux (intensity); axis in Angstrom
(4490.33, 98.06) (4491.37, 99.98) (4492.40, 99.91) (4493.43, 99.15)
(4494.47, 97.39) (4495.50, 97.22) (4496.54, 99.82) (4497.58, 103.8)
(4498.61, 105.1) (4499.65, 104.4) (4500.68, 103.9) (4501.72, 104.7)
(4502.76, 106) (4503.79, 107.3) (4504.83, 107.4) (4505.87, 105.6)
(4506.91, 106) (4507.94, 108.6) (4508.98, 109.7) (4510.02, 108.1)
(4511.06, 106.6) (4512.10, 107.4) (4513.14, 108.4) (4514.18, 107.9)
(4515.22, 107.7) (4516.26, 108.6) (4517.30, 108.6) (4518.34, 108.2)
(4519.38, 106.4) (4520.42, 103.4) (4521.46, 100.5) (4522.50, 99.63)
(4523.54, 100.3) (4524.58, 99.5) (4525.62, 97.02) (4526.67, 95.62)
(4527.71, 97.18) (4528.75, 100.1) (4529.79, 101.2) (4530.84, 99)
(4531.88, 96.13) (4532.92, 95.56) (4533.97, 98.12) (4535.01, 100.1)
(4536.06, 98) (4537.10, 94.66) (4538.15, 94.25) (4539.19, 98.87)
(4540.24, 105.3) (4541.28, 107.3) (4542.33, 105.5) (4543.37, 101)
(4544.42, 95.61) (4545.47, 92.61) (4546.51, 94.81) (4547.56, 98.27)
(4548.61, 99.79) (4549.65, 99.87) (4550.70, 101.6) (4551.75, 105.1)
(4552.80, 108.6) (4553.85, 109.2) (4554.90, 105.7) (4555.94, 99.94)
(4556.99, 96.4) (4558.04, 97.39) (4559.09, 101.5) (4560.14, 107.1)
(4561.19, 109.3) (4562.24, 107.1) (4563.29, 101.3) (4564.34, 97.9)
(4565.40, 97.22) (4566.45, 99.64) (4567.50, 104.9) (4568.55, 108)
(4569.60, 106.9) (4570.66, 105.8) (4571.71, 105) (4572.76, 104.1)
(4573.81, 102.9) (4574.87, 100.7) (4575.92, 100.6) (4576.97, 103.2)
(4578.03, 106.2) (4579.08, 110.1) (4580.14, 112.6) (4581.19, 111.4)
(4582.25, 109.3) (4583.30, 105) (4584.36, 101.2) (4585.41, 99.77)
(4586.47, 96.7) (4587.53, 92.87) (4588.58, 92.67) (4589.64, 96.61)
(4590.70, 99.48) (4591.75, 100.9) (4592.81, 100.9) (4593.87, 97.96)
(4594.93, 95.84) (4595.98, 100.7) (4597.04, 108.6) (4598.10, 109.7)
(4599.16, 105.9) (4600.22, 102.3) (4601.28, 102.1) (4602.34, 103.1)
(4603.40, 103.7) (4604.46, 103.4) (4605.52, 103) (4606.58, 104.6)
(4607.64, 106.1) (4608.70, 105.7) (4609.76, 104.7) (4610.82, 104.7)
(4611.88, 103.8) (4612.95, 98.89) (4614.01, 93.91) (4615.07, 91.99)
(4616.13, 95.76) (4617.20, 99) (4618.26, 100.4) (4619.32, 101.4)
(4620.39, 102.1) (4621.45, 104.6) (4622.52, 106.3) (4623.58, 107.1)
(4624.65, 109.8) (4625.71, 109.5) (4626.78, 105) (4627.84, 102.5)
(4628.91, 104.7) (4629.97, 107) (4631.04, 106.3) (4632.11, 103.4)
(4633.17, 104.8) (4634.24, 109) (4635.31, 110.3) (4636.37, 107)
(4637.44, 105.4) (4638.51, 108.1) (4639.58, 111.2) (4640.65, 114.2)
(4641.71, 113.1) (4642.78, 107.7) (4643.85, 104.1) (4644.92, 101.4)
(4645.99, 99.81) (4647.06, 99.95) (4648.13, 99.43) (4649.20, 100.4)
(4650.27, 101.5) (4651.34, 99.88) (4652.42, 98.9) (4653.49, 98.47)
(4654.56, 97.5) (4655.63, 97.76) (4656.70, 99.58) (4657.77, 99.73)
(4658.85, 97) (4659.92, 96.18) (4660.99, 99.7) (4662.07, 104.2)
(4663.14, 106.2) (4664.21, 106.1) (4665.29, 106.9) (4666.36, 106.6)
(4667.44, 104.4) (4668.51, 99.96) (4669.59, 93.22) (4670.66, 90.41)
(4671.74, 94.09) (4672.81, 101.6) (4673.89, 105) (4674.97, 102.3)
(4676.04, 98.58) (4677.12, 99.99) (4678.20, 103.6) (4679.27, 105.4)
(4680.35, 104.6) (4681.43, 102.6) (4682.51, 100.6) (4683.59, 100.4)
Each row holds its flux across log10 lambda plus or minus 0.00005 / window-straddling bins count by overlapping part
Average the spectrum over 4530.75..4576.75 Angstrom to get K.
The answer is 101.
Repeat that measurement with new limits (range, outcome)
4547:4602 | 103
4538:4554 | 101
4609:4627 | 102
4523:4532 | 98.6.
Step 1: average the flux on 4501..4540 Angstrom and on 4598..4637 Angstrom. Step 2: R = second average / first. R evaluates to 1.0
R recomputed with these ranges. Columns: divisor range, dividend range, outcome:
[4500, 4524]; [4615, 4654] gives 0.98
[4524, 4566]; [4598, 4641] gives 1.04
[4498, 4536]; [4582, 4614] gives 0.98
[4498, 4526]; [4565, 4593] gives 0.97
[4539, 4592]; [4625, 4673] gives 1.01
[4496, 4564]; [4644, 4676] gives 0.98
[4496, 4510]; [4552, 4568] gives 0.97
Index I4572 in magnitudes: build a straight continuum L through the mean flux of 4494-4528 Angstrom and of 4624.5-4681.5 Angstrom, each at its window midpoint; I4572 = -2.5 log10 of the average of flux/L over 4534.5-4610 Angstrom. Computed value 0.01 mag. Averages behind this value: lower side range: 104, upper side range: 103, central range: 102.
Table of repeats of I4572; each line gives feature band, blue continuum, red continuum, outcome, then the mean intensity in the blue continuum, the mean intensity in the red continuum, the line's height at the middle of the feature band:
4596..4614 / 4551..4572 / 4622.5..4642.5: 0.022 mag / 104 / 108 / 106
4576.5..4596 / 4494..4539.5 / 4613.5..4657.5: 0.014 mag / 103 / 103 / 103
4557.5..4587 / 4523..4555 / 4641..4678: -0.041 mag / 99.8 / 101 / 100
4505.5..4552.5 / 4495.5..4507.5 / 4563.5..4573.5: 0.023 mag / 105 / 103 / 104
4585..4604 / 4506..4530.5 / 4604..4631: 0.030 mag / 104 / 103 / 103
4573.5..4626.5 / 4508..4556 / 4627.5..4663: 0.002 mag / 102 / 103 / 103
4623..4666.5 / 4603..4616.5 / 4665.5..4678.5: -0.035 mag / 102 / 100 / 101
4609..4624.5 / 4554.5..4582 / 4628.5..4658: 0.029 mag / 104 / 104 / 104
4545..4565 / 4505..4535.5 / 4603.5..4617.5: 0.008 mag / 103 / 101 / 102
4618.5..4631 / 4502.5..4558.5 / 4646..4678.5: -0.048 mag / 102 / 100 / 101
